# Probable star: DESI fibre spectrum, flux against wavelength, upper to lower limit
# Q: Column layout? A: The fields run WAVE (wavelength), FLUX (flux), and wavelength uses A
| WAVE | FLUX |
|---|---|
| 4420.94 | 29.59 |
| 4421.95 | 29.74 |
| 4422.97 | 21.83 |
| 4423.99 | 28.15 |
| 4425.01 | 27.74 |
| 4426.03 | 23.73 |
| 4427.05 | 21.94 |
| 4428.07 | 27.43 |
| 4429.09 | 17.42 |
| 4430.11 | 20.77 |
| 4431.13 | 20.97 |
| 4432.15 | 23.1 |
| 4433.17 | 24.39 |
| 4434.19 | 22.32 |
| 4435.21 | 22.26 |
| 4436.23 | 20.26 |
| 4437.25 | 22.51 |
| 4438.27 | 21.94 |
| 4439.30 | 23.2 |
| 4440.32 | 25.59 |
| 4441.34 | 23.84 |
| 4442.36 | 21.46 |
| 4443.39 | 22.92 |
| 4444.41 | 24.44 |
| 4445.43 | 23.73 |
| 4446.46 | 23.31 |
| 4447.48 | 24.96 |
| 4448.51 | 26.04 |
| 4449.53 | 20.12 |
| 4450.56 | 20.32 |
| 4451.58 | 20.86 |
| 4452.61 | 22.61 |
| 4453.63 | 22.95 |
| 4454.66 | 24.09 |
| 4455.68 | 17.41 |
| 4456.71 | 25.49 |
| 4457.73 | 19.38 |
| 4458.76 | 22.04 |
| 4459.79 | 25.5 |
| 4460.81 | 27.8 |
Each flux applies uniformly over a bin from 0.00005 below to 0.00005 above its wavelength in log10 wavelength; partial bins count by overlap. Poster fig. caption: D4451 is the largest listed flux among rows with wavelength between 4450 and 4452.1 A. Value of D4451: 20.86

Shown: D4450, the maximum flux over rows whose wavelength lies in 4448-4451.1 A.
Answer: 26.04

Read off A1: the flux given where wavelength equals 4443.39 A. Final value 22.92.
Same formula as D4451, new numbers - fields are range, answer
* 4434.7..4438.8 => 22.51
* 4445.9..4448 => 24.96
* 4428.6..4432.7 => 23.1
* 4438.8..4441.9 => 25.59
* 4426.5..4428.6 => 27.43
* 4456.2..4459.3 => 25.49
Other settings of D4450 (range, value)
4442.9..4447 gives 24.44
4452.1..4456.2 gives 24.09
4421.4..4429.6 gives 29.74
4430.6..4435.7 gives 24.39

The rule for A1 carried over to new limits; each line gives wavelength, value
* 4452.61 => 22.61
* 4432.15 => 23.1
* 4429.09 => 17.42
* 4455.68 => 17.41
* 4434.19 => 22.32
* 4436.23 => 20.26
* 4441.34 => 23.84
